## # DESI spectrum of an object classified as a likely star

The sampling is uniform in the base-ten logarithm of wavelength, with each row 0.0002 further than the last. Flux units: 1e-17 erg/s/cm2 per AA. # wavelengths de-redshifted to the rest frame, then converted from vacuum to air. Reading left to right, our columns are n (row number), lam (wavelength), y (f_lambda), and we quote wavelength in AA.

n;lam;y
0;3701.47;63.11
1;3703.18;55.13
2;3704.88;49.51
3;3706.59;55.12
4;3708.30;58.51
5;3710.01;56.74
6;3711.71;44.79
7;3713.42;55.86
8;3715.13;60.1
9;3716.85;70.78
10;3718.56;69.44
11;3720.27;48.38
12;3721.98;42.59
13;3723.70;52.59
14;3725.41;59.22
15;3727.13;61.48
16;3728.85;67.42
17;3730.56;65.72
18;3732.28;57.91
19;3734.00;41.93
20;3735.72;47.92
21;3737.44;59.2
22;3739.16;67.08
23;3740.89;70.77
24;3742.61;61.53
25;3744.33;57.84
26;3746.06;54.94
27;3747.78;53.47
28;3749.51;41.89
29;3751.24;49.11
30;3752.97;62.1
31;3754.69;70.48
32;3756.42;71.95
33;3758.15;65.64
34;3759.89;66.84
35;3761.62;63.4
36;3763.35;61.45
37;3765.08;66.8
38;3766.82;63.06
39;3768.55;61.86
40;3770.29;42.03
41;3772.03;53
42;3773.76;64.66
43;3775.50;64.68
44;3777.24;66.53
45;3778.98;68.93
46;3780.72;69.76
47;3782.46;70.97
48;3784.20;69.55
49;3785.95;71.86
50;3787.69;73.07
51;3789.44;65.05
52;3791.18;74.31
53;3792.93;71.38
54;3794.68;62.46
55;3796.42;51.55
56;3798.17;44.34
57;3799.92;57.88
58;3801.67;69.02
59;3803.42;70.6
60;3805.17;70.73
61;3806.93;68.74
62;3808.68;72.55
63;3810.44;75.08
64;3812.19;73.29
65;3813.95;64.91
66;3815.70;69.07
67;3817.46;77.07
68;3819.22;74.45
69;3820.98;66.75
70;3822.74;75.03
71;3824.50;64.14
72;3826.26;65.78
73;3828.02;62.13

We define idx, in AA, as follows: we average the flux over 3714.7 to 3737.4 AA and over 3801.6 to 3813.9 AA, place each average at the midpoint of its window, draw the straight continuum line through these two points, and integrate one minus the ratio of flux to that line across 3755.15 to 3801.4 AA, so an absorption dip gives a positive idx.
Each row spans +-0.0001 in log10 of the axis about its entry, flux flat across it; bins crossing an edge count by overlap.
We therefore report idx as 1.4 AA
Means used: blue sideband 57.4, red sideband 71.1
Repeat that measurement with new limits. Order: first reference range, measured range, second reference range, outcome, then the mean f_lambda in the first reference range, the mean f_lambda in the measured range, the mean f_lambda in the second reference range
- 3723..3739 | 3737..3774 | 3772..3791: 1.28 AA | 57.5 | 60.4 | 68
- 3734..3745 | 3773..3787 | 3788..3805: -1.36 AA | 59.3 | 68.5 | 63.6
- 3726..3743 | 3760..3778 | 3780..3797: 1.19 AA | 60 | 61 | 68.3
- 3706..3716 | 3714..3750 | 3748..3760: -0.14 AA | 55.2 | 57.9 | 60.3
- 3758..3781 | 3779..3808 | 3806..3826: 0.12 AA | 62.5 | 66.4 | 70.8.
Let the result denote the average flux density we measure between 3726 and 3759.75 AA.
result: 59.5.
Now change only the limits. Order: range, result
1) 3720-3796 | 61.5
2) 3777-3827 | 68.1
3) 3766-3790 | 64.6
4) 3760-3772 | 59.7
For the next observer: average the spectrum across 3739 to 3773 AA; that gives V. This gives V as 60.1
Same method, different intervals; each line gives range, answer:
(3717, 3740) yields 57.4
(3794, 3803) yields 57.7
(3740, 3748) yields 60.2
